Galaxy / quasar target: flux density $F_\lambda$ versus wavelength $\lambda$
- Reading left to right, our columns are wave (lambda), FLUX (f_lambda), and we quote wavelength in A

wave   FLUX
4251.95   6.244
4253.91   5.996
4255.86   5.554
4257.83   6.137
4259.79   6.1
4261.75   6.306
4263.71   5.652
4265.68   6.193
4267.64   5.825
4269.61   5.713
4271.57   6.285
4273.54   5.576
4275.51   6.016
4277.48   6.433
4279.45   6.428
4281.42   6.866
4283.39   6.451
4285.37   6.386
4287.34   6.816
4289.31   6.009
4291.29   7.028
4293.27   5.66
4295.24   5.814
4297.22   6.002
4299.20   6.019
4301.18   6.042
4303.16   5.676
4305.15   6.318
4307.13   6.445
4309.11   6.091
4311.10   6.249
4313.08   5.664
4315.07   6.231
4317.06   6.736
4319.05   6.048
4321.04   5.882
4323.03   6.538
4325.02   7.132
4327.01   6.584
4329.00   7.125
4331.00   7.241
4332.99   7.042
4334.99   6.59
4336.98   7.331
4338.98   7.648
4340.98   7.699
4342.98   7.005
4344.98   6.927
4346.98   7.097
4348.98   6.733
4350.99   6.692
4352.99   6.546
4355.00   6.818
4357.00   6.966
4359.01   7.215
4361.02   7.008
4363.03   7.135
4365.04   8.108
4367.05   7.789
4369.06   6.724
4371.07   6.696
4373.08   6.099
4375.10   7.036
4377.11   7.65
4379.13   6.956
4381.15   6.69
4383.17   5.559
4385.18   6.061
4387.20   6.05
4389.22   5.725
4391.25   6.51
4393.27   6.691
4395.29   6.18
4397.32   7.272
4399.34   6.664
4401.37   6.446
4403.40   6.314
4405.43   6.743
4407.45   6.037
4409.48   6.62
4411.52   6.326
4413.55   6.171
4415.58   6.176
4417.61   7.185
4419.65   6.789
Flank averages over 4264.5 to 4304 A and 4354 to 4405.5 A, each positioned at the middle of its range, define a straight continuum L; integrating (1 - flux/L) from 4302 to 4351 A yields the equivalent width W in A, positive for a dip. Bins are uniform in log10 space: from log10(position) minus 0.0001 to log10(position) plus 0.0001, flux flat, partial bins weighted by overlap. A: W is -1.9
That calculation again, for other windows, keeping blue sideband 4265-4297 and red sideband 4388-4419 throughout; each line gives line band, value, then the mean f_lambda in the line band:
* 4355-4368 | -1.9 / 7.33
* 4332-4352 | -2.3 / 7.08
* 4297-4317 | 0.5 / 6.11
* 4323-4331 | -0.8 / 6.93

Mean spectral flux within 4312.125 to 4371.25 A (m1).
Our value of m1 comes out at 6.9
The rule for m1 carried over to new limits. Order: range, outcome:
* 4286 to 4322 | 6.15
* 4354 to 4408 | 6.71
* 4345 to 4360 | 6.87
